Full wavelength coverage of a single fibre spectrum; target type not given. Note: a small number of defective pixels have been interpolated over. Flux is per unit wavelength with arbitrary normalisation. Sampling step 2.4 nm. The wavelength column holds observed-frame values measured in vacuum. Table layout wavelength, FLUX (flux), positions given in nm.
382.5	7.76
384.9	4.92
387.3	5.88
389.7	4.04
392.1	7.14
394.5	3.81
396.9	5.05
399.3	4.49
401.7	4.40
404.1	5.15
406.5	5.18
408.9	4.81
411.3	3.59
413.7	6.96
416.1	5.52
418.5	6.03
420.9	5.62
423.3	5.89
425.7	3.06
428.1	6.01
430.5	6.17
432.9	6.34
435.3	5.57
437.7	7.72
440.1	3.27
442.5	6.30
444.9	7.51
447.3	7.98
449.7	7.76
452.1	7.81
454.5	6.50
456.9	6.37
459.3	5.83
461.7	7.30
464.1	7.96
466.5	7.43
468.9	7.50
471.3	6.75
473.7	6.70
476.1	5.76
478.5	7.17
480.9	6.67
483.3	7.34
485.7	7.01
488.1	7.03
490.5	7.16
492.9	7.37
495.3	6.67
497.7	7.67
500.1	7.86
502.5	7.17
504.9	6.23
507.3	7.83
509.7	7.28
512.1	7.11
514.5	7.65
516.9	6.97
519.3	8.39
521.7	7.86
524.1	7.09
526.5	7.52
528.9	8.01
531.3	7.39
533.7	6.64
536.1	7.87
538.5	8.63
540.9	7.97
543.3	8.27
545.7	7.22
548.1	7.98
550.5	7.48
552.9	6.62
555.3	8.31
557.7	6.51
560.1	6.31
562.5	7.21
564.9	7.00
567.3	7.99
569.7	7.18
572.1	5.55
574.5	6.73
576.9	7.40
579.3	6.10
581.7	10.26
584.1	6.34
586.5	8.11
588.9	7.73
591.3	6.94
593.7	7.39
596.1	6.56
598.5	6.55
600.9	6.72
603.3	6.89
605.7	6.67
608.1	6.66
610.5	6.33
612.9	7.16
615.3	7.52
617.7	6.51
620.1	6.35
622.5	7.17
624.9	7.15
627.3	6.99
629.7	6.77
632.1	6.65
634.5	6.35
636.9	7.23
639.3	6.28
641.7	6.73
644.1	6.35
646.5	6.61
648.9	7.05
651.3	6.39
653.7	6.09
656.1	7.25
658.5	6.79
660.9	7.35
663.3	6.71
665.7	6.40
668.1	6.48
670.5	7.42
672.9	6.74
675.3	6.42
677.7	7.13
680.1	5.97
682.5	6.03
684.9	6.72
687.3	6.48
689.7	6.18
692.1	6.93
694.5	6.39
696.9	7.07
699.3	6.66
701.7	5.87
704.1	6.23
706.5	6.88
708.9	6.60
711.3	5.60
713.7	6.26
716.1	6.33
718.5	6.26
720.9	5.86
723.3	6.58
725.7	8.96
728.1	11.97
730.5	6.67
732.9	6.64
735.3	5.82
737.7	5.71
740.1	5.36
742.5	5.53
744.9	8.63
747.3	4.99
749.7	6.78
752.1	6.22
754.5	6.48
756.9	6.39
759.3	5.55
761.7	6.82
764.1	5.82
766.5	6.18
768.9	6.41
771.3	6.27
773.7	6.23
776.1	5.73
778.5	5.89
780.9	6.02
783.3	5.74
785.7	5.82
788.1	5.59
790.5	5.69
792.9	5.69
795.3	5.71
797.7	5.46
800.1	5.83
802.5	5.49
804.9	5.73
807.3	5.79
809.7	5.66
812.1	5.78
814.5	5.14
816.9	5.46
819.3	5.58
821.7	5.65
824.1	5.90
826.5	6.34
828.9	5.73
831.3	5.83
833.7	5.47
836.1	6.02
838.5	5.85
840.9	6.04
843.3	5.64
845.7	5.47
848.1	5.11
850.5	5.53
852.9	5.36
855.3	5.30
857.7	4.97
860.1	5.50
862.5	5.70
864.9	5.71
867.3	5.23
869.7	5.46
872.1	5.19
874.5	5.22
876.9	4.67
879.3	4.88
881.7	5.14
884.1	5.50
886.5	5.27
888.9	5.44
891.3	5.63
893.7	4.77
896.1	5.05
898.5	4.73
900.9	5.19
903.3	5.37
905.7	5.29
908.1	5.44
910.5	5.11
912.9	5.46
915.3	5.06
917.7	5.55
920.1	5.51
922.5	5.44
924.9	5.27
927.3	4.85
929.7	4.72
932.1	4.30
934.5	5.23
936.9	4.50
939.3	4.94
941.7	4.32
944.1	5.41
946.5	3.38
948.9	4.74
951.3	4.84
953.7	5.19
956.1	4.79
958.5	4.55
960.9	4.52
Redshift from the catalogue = 0.11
